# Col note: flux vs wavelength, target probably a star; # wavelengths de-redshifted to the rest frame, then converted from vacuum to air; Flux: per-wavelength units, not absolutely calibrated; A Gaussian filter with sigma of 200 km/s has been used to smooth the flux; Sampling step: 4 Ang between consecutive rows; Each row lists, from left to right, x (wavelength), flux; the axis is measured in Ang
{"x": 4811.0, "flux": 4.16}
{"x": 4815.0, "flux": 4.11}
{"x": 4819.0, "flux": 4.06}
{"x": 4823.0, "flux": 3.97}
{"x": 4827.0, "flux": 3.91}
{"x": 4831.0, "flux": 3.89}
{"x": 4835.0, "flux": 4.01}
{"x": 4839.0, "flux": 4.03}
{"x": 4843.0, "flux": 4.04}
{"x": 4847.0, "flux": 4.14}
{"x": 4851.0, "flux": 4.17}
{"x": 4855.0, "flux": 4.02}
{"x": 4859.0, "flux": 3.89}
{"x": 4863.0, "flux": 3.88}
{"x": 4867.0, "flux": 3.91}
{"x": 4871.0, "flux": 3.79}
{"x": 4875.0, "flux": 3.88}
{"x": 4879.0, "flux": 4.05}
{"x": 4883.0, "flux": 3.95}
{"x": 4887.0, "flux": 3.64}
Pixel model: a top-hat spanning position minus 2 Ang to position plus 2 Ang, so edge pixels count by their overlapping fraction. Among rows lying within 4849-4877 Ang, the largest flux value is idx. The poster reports 4.17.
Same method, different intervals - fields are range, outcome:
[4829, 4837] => 4.01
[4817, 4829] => 4.06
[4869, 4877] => 3.88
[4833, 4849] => 4.14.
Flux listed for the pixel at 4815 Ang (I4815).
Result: 4.11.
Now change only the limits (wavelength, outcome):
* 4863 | 3.88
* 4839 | 4.03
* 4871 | 3.79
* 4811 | 4.16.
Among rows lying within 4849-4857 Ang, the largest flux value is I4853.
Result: 4.17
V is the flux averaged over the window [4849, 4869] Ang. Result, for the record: 3.97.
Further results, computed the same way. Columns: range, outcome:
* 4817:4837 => 3.97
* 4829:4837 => 3.95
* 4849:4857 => 4.09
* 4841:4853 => 4.12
